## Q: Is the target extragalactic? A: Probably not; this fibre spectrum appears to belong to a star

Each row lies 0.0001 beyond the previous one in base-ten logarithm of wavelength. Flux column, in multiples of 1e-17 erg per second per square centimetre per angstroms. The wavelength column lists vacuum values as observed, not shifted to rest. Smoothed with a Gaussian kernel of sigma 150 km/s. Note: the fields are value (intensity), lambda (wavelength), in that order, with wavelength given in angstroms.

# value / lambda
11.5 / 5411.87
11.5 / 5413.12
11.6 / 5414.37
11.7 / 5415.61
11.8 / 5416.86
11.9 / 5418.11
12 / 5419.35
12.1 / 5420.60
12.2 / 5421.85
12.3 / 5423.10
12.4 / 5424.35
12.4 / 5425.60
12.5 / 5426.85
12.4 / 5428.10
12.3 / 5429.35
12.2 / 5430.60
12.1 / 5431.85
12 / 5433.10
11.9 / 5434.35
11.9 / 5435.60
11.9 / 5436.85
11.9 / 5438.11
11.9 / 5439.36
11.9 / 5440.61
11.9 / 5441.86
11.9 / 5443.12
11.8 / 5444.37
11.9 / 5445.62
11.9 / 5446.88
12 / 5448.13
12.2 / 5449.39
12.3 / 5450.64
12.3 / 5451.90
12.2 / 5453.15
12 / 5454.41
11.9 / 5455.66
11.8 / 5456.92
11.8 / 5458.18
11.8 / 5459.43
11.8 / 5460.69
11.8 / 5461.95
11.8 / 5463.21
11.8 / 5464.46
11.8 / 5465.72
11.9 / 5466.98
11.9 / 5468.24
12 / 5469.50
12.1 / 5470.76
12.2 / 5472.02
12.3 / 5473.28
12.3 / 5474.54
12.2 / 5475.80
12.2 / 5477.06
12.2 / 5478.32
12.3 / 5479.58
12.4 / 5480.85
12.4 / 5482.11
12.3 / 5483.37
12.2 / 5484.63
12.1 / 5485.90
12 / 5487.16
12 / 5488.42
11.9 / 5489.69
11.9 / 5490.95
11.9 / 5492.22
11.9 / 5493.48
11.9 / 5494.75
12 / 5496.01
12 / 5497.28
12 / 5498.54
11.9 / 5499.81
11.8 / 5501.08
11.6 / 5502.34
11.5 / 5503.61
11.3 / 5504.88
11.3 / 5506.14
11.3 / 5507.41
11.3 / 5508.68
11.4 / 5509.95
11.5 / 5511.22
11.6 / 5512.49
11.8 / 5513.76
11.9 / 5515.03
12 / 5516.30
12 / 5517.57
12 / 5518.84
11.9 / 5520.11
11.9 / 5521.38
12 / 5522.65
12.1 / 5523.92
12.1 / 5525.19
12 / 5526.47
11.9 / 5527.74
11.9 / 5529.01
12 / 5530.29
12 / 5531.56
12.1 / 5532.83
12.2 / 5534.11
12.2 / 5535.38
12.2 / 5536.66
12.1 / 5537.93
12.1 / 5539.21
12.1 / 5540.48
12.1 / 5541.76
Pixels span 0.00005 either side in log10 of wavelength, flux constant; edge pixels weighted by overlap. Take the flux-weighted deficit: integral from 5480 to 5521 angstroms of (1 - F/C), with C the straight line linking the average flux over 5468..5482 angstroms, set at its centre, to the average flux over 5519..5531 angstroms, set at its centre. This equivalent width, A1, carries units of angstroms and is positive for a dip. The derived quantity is 0.83 angstroms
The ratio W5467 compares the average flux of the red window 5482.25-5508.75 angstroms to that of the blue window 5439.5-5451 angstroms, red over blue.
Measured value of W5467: 0.99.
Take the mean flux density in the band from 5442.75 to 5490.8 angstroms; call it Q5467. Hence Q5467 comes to 12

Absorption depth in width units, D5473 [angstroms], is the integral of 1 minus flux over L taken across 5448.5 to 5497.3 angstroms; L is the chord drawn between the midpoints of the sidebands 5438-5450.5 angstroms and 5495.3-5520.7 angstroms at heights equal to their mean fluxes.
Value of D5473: -0.8 angstroms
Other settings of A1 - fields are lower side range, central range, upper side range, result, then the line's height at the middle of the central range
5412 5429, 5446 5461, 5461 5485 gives 0.10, 12.1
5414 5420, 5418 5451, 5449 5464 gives -0.52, 11.9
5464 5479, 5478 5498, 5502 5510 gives -0.59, 11.7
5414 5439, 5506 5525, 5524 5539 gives 0.49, 12.1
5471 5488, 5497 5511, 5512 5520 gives 0.51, 12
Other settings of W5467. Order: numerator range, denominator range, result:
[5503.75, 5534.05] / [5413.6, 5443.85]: 0.98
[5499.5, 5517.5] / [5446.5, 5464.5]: 0.97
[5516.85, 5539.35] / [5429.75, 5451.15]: 1.00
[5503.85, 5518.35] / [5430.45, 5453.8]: 0.97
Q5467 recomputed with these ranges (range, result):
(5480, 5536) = 11.9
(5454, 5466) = 11.8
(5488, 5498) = 11.9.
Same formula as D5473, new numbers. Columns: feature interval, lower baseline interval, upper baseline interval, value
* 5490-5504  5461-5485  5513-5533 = 0.2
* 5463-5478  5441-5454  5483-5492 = 0.0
